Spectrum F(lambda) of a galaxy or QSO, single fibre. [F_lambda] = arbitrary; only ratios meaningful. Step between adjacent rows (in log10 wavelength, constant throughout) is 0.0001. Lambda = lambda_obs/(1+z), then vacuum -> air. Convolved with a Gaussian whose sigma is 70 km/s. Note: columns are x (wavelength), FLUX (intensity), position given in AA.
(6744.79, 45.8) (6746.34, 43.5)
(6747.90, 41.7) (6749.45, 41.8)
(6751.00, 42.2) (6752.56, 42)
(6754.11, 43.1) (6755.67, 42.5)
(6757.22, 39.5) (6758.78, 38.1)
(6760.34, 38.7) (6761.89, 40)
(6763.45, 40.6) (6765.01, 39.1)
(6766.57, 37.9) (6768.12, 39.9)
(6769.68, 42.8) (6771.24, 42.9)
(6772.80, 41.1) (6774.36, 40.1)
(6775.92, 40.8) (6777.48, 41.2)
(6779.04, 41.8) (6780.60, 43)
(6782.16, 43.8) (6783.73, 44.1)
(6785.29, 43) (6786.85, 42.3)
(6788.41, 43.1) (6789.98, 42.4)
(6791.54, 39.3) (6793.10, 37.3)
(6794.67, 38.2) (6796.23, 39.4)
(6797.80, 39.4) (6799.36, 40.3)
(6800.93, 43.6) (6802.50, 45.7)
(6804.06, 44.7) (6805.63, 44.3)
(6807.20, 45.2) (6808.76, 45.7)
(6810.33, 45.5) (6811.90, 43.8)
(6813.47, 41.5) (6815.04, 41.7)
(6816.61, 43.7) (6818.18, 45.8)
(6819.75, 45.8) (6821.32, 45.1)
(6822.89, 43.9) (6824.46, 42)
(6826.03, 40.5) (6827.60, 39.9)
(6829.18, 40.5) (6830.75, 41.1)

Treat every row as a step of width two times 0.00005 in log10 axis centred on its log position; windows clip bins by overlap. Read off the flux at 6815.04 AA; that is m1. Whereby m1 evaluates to 41.7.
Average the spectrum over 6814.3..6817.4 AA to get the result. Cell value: 42.7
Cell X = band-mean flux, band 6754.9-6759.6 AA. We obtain 40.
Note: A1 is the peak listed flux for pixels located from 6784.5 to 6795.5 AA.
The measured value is 43.1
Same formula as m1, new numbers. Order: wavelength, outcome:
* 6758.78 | 38.1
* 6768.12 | 39.9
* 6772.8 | 41.1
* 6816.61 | 43.7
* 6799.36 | 40.3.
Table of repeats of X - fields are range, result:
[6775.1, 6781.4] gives 41.7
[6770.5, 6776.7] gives 41.2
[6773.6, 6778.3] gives 40.7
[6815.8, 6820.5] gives 45.1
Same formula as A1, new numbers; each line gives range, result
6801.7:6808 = 45.7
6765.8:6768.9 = 39.9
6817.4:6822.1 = 45.8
